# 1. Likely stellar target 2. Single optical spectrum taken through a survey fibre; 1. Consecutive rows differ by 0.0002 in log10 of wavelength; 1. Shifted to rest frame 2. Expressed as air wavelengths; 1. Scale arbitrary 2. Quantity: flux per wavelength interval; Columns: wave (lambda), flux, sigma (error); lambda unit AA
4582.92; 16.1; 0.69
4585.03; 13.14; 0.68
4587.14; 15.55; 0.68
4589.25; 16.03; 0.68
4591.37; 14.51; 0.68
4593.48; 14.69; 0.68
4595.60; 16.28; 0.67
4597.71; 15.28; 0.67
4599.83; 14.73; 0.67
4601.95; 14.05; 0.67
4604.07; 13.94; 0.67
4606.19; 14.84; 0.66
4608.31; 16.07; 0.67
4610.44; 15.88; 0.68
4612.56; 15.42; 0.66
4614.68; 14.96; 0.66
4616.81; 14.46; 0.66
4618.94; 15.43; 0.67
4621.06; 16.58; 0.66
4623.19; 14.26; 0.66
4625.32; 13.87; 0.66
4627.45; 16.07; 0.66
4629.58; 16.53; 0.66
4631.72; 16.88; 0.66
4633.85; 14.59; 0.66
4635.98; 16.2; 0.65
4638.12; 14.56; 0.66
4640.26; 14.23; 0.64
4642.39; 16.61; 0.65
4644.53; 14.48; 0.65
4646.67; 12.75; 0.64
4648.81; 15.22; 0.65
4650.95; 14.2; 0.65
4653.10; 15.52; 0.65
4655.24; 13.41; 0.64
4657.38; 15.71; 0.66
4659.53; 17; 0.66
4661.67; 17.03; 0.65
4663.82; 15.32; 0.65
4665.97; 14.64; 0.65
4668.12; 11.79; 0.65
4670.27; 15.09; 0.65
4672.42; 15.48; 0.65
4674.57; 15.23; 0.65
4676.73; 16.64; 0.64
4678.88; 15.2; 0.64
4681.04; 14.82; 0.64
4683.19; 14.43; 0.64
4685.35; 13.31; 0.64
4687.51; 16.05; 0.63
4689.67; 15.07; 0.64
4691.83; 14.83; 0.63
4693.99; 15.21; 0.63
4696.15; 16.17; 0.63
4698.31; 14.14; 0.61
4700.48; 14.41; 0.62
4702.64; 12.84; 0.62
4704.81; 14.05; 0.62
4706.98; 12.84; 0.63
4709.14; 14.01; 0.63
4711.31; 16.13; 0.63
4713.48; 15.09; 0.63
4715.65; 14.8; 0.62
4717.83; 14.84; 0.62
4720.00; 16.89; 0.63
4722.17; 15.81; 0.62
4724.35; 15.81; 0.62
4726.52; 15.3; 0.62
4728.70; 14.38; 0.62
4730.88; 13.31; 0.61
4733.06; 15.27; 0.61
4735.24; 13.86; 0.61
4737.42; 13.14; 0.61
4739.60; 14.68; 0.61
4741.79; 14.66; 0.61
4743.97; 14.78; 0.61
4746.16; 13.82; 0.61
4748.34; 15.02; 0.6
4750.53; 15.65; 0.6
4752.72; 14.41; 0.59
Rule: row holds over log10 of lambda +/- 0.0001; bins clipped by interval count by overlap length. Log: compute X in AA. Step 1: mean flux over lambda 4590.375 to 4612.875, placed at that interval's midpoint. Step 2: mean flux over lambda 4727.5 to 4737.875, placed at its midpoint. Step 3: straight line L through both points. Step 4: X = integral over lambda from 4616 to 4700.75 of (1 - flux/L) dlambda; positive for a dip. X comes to -2.7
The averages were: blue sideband 15.1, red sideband 14.1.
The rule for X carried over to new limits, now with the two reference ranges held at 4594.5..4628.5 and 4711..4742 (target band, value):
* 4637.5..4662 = 0.1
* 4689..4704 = 0.3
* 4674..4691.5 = -0.1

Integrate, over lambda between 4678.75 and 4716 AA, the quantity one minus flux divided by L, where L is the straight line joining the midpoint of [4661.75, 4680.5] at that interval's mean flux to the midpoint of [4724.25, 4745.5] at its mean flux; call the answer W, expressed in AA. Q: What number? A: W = 0.4 AA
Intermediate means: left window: 15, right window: 14.4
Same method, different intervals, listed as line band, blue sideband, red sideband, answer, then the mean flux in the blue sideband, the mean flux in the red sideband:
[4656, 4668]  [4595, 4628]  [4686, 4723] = -0.45 AA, 15.1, 14.9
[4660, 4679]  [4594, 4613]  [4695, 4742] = -0.45 AA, 15.1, 14.7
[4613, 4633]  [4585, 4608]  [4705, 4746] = -0.73 AA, 14.9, 14.7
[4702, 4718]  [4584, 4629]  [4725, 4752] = 0.32 AA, 15.1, 14.5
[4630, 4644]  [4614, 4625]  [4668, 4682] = -0.42 AA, 15.1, 15.1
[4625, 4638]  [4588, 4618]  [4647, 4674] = -0.59 AA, 15.1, 15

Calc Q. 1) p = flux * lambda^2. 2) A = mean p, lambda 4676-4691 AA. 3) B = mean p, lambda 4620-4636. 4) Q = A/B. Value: 0.99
